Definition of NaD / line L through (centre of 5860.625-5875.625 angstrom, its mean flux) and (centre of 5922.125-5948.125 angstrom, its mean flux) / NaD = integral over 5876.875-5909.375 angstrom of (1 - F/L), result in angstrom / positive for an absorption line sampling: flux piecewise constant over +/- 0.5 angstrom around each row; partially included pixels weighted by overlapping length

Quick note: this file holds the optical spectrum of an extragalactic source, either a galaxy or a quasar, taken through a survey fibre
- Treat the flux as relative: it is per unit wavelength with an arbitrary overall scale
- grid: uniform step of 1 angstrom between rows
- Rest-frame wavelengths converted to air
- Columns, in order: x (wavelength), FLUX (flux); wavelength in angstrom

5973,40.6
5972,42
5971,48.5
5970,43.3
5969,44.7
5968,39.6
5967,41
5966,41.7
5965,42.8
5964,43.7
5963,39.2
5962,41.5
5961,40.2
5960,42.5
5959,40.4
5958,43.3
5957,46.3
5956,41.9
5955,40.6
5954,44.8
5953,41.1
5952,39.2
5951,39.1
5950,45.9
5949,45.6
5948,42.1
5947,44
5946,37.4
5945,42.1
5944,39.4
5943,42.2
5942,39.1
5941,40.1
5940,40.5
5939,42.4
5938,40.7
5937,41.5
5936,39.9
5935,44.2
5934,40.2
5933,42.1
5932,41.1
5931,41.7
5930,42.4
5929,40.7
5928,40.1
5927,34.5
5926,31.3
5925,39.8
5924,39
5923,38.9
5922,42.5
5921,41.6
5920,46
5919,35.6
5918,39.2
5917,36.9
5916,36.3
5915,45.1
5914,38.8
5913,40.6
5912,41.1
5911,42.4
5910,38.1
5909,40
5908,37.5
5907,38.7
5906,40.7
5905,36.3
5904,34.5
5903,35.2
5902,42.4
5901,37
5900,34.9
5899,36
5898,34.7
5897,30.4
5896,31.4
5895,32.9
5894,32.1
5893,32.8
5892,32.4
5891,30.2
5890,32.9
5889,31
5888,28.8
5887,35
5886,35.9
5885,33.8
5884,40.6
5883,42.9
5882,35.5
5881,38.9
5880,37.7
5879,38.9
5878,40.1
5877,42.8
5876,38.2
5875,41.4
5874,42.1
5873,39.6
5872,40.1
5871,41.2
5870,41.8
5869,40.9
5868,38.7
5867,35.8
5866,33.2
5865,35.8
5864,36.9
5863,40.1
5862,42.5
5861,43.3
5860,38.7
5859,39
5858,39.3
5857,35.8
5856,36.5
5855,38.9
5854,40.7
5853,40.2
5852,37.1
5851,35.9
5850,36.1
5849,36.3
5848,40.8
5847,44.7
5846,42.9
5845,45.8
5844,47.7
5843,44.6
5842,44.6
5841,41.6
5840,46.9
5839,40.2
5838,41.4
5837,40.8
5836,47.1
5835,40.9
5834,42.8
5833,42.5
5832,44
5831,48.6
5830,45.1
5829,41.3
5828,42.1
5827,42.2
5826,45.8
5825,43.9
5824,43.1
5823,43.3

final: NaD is 3.3 angstrom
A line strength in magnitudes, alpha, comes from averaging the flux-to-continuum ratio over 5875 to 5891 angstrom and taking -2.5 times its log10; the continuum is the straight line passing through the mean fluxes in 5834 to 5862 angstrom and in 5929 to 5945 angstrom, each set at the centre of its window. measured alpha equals 0.12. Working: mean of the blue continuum 41.1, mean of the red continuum 41.2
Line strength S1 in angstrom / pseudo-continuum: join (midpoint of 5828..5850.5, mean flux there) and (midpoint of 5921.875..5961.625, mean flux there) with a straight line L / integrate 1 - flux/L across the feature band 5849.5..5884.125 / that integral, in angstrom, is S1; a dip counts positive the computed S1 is 2.8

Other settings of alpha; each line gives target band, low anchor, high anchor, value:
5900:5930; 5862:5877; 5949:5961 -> 0.05 mag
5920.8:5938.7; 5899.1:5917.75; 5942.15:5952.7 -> 0.00 mag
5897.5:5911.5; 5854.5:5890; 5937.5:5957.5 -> 0.06 mag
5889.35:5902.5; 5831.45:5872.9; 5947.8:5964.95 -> 0.22 mag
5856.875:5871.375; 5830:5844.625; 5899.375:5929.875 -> 0.09 mag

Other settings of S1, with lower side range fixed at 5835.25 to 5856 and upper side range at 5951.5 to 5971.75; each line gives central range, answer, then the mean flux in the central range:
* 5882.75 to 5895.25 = 2.41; 33.8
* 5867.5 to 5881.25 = 0.52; 40.2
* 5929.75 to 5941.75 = 0.23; 41.3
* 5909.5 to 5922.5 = 0.53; 40.3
